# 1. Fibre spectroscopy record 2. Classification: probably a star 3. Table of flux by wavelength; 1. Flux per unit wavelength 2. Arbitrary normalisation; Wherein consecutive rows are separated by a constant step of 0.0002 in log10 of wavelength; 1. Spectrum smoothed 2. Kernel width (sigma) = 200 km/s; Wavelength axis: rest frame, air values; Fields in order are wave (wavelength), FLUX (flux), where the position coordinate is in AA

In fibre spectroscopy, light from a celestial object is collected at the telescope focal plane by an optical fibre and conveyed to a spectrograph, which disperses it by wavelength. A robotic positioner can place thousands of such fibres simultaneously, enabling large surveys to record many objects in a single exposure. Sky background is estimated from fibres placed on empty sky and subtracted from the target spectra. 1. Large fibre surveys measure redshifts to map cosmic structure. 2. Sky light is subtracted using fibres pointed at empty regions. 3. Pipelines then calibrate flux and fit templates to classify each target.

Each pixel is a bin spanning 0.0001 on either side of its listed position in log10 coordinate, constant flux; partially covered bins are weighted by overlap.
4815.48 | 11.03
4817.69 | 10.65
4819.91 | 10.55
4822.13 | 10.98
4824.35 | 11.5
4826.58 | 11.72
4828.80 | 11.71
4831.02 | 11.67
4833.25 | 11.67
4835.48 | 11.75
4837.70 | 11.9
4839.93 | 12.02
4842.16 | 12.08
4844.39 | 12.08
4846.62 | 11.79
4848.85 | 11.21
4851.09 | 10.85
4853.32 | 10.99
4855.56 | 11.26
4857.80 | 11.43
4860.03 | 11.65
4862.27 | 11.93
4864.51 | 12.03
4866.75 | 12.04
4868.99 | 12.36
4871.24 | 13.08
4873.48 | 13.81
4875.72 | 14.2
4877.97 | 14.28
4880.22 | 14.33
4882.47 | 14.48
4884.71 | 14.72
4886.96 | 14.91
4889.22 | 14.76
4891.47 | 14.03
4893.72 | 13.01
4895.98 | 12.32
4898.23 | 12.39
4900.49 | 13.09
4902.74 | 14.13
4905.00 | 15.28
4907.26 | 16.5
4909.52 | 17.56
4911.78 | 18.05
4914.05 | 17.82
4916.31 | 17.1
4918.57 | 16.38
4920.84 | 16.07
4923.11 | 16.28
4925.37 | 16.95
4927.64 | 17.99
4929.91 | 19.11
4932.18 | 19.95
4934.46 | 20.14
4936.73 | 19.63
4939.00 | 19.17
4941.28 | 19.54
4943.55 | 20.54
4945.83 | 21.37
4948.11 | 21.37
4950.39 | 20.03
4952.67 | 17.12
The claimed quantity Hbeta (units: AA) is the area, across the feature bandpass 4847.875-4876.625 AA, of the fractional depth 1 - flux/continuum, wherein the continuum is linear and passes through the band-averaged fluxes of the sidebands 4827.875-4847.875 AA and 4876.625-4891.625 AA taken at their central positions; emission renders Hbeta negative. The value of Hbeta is 2.7 AA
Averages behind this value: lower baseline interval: 11.9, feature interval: 12.1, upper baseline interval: 14.5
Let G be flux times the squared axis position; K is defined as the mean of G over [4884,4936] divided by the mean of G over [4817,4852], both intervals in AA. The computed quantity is 1.44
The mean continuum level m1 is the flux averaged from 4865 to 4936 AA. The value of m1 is 15.4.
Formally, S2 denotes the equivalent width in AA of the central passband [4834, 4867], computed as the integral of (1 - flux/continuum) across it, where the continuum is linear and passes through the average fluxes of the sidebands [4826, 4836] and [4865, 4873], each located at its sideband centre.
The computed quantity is 1.3 AA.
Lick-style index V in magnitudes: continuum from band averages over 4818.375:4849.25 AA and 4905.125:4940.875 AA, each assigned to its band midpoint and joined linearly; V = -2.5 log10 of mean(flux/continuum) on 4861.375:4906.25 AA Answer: 0.12 mag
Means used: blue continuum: 11.6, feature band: 13.6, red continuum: 17.9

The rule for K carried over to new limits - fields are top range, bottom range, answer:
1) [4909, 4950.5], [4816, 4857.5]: 1.69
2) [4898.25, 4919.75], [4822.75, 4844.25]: 1.40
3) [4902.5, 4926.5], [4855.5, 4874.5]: 1.39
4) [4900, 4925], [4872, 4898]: 1.18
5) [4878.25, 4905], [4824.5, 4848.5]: 1.20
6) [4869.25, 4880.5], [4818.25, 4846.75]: 1.21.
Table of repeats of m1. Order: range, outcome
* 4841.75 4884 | 12.4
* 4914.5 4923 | 16.6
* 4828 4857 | 11.6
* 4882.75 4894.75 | 14.3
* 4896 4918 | 15.6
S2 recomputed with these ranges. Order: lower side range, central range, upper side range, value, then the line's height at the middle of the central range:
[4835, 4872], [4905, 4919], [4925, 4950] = 0.1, 17.3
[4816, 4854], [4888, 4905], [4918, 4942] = 2.5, 15.9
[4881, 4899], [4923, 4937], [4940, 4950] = 0.1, 18.8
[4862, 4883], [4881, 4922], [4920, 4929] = 0.5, 15.3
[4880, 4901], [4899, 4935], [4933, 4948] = 0.5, 17.2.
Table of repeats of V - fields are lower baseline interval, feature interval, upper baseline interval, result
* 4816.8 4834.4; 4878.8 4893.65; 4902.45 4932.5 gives 0.051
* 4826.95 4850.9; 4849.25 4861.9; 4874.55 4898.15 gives 0.117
